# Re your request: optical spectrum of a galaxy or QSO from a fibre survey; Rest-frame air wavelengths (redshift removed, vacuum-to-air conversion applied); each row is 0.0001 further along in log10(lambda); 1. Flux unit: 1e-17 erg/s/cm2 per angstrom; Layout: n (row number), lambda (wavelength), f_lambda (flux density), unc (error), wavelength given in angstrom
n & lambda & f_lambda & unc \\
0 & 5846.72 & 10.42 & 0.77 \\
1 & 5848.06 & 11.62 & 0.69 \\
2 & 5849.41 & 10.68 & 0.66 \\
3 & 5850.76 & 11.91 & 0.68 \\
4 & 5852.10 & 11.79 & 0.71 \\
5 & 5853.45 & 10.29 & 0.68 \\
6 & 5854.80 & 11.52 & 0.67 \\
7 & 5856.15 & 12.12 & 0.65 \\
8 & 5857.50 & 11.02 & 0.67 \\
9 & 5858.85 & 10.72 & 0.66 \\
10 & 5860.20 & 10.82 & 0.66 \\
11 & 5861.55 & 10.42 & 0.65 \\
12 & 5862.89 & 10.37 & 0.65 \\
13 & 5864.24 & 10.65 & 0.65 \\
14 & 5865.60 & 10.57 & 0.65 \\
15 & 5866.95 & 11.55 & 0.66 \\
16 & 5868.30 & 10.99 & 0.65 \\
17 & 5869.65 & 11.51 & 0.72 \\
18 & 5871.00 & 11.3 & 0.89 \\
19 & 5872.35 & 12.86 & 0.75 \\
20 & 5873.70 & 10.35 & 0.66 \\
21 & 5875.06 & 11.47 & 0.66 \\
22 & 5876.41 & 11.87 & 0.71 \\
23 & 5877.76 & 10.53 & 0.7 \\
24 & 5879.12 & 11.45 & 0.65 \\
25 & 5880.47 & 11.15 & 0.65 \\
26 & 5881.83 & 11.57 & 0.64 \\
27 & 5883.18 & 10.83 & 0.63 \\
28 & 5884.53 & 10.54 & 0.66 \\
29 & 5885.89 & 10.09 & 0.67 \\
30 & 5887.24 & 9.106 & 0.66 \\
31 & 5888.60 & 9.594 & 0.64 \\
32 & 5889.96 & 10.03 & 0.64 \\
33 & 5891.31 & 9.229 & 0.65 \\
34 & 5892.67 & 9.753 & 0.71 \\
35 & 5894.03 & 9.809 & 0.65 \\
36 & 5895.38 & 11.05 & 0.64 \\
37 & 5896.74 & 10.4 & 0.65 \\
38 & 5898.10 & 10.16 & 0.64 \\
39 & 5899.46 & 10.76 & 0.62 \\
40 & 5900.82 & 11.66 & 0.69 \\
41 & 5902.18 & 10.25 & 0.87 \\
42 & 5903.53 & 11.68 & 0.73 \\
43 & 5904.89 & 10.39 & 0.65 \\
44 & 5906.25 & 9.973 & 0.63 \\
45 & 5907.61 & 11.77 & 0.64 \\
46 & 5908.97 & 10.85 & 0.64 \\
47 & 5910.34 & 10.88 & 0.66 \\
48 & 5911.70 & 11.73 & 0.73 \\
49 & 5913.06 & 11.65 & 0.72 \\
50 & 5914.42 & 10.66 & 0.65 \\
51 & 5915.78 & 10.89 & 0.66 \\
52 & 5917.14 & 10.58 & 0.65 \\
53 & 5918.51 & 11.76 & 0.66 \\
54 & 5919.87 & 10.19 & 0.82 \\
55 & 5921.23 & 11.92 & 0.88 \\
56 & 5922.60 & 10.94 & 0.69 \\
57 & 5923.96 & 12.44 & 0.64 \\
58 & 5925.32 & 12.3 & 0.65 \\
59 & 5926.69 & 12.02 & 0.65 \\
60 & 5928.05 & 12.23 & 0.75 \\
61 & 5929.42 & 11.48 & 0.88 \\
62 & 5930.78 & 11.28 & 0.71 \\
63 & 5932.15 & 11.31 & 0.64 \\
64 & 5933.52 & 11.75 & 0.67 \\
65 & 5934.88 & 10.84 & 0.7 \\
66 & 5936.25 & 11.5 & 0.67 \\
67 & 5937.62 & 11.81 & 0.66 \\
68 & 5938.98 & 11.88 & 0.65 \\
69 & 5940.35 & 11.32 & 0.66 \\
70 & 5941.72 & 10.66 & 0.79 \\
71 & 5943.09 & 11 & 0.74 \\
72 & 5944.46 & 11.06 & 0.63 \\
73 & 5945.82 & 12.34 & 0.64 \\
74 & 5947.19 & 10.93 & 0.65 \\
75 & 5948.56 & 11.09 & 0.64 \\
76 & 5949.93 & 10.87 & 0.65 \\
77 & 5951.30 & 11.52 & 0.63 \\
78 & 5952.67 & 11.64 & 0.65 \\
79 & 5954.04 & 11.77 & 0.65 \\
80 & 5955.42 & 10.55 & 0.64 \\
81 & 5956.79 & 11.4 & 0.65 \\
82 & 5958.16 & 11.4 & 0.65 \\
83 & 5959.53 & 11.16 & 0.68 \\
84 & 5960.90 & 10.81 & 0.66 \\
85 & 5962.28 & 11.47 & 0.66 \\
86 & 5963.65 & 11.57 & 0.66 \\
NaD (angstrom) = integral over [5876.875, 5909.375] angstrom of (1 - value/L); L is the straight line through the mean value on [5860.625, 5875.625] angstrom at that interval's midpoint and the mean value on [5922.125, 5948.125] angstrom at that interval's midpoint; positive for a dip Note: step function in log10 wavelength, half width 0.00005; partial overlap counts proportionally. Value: 2.1 angstrom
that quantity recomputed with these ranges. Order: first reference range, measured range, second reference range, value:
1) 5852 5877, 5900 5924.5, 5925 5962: 0.4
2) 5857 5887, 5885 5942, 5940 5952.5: 0.8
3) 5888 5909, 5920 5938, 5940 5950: -1.2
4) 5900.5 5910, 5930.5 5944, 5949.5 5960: -0.2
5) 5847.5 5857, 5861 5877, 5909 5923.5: 0.2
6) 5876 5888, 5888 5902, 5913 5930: 0.9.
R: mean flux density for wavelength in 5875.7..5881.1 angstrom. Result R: 11.3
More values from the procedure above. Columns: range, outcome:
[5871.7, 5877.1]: 11.6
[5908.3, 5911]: 10.8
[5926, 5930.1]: 11.9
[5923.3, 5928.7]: 12.3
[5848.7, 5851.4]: 11.3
